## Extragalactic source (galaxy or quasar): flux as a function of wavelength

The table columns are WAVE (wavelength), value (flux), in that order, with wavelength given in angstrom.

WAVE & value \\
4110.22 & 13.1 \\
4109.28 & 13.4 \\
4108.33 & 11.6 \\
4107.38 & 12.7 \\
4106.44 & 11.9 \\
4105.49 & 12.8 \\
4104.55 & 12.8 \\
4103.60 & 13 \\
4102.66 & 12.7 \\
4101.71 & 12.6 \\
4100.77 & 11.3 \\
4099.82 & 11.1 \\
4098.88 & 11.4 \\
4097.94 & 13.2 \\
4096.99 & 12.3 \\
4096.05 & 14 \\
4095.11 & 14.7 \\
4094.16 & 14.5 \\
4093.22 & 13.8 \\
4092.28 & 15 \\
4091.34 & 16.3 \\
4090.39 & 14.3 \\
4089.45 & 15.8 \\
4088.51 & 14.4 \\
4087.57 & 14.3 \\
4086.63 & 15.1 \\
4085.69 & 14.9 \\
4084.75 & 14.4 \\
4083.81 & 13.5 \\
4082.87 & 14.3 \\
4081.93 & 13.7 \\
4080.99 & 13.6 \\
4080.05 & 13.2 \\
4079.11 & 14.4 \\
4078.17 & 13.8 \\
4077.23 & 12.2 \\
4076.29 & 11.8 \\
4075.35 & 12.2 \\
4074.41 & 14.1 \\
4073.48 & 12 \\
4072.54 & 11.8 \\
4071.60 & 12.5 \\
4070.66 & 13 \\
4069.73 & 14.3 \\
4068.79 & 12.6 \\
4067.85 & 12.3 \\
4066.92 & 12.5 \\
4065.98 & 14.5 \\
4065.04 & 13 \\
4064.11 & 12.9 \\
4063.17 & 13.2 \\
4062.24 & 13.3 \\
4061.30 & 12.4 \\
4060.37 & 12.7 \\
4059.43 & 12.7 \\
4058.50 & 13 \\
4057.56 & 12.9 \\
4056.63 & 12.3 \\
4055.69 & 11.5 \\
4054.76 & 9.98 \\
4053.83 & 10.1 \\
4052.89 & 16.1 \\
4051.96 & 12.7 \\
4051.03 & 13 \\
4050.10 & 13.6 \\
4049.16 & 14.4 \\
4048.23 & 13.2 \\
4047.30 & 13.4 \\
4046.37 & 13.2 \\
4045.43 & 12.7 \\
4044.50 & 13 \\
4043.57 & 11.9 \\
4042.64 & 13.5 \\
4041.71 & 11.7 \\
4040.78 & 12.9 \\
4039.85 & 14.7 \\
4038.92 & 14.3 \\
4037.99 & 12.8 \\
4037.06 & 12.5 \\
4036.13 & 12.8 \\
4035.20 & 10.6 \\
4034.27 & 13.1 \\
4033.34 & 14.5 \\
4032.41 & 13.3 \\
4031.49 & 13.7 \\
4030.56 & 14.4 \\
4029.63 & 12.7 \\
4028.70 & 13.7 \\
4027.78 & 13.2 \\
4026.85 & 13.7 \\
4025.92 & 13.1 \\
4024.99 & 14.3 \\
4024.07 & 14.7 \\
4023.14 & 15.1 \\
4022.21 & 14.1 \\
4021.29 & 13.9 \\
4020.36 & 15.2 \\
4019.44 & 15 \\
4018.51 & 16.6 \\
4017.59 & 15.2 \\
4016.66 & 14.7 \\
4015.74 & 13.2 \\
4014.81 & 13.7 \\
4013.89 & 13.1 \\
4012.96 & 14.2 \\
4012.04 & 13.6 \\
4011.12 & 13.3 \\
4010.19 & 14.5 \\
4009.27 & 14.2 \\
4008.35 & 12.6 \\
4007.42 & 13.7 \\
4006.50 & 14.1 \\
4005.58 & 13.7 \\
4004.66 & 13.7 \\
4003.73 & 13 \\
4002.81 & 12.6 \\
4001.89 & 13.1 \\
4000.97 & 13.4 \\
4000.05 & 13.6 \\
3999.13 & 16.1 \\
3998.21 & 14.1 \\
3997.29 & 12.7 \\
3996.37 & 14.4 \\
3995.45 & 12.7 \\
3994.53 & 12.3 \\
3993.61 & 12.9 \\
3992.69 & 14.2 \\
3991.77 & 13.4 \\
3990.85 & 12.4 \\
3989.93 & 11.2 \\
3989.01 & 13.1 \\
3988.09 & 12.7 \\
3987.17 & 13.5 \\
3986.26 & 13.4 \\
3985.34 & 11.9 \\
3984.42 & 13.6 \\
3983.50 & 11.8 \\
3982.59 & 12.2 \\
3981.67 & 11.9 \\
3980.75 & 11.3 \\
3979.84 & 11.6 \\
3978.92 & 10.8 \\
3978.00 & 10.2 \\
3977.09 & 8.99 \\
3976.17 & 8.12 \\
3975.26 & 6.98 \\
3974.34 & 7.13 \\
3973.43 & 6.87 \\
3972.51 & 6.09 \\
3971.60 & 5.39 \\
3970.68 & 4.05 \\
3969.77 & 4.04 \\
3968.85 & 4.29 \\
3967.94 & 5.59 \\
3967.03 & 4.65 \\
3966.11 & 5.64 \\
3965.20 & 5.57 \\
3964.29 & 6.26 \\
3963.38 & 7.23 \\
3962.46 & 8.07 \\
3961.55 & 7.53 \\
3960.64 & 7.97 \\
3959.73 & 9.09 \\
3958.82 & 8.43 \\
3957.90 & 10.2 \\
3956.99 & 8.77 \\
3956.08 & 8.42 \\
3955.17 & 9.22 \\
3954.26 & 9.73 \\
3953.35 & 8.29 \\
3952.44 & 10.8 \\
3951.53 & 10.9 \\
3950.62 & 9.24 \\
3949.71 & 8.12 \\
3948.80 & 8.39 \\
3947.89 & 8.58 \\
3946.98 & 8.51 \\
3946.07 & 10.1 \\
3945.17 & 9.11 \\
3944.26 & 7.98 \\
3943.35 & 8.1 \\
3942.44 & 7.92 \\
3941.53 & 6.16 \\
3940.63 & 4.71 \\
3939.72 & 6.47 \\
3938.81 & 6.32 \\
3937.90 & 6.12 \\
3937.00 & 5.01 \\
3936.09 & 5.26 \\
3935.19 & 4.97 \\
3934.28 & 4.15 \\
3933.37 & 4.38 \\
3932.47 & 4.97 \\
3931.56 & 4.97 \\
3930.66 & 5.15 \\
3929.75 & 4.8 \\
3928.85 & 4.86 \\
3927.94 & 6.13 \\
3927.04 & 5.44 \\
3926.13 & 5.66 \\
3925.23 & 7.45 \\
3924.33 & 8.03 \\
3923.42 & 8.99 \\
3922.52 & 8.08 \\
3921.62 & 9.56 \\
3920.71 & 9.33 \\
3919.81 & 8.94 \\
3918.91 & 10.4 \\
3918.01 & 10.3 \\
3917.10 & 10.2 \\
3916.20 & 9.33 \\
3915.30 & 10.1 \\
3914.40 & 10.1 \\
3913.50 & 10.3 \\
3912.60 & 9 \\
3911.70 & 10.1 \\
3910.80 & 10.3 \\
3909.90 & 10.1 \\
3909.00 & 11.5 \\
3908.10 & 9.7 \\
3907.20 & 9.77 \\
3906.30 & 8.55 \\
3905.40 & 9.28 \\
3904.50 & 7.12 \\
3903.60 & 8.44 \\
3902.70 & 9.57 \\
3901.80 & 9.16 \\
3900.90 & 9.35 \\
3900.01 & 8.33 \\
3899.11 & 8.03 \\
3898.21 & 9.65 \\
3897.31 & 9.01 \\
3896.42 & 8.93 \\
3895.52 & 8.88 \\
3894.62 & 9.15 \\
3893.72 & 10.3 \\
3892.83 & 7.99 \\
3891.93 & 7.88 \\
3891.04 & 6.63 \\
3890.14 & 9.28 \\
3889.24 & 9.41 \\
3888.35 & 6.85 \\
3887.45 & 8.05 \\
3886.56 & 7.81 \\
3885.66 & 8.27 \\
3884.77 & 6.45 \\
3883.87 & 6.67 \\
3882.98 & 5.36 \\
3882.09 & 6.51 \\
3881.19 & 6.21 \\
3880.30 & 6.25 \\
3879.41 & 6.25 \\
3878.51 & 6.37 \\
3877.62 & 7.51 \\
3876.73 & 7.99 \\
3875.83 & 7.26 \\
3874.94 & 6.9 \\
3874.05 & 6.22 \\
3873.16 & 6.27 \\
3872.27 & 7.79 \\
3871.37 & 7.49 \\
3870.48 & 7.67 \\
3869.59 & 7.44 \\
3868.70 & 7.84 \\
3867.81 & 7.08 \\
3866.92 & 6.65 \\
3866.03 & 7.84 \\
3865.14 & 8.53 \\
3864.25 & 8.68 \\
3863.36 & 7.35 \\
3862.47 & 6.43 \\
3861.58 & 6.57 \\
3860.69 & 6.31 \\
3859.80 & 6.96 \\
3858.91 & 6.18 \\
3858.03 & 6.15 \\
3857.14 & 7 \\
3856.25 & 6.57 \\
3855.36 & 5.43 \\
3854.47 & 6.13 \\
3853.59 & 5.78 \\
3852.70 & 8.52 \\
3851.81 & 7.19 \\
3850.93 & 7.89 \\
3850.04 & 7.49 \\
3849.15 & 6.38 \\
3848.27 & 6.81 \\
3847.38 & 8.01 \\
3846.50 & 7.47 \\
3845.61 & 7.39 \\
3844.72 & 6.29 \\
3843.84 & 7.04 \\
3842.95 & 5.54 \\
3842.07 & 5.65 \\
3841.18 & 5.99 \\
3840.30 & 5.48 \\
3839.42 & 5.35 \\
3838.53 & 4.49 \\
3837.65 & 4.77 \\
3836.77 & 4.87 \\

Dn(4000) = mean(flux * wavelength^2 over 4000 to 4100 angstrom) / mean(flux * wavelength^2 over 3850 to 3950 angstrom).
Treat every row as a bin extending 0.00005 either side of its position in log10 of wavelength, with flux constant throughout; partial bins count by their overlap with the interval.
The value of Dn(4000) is 1.90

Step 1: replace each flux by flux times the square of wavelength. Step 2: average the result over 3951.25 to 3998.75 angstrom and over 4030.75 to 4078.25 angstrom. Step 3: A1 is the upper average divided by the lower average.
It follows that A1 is 1.38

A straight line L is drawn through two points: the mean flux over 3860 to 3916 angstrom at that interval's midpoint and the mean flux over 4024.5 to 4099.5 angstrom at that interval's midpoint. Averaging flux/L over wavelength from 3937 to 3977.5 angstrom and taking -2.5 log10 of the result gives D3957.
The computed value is 0.33 mag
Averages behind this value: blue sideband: 8.11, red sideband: 13.3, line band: 7.47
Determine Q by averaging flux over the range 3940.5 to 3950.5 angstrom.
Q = 8.12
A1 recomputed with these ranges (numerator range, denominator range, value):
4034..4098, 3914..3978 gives 1.91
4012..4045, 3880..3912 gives 1.73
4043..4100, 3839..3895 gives 2.08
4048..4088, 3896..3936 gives 1.73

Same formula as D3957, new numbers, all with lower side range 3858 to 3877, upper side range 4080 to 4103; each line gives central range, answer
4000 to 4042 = -0.17 mag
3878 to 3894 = 0.06 mag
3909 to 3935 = 0.10 mag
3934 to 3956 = 0.23 mag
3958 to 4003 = 0.05 mag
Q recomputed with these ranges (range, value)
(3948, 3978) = 7.55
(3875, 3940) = 7.84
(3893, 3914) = 9.31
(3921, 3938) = 6.03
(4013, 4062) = 13.4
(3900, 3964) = 8.13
